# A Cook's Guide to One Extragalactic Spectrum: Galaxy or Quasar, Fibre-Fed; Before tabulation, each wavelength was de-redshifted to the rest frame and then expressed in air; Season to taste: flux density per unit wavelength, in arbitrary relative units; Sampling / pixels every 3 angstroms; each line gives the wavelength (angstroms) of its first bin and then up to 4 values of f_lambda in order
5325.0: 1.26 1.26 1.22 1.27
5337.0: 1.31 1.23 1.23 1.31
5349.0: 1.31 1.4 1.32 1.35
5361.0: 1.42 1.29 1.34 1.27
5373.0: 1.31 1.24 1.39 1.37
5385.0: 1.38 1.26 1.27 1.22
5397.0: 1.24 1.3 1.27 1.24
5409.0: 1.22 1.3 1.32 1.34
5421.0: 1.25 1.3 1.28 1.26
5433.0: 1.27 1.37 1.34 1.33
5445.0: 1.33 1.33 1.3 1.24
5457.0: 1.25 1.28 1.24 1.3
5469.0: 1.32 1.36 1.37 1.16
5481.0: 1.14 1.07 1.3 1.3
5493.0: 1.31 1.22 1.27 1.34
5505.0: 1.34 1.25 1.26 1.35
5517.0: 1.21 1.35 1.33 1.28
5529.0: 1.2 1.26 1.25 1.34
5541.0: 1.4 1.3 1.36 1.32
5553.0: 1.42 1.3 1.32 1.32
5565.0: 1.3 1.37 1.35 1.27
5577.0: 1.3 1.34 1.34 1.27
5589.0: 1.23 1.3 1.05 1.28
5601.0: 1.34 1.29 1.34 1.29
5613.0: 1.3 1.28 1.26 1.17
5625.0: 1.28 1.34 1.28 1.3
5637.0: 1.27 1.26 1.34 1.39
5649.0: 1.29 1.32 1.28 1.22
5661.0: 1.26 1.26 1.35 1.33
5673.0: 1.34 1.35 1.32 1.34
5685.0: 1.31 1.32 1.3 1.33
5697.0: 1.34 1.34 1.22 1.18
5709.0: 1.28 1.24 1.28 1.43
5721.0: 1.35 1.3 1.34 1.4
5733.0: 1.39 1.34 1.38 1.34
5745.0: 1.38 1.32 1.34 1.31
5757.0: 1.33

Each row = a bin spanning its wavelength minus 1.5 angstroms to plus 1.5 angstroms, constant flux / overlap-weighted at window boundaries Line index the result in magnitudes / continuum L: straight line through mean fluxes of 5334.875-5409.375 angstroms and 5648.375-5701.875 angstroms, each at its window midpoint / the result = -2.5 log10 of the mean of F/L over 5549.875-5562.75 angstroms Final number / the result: -0.03 mag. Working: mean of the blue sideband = 1.3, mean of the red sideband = 1.31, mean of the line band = 1.34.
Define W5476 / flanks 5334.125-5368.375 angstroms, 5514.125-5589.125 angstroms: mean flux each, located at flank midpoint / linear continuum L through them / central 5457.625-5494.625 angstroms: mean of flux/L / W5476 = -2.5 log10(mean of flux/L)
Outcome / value 0.04 mag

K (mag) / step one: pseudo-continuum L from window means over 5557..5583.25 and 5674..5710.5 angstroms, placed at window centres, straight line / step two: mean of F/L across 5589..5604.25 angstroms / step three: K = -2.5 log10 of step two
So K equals 0.06 mag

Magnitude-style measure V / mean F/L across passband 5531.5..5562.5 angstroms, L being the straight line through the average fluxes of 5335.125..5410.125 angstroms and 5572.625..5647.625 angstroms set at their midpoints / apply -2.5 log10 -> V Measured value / -0.03 mag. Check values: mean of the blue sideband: 1.3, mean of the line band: 1.33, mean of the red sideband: 1.28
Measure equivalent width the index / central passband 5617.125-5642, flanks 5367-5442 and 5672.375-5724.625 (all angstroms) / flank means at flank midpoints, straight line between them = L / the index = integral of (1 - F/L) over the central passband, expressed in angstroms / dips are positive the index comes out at 0.65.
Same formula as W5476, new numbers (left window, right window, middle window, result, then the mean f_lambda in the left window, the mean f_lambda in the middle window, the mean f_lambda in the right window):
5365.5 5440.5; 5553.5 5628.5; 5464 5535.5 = 0.02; 1.29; 1.27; 1.29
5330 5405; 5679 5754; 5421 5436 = 0.02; 1.3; 1.28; 1.32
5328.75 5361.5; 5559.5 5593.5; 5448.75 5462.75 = 0.03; 1.3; 1.27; 1.31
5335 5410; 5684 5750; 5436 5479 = 0.00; 1.3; 1.3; 1.32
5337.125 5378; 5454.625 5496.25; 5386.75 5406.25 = 0.03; 1.31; 1.26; 1.26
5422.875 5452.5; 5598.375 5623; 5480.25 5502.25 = 0.05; 1.31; 1.24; 1.29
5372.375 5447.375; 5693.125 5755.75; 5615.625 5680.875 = 0.02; 1.3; 1.3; 1.33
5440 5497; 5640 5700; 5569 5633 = 0.02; 1.27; 1.28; 1.31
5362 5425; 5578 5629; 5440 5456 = -0.01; 1.29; 1.31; 1.28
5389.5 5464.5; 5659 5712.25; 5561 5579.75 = -0.02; 1.28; 1.32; 1.3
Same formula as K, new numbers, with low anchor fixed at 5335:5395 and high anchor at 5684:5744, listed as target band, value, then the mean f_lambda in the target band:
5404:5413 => 0.05 mag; 1.25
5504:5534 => 0.03 mag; 1.28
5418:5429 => 0.02 mag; 1.28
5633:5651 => 0.01 mag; 1.31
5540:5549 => -0.03 mag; 1.35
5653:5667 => 0.04 mag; 1.27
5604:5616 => 0.01 mag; 1.3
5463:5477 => -0.01 mag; 1.32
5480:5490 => 0.11 mag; 1.19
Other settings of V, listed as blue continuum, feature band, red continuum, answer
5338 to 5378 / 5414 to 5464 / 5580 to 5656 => 0.005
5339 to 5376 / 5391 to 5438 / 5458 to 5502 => 0.009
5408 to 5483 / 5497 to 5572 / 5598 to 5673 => -0.017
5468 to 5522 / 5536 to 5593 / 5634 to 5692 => -0.030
